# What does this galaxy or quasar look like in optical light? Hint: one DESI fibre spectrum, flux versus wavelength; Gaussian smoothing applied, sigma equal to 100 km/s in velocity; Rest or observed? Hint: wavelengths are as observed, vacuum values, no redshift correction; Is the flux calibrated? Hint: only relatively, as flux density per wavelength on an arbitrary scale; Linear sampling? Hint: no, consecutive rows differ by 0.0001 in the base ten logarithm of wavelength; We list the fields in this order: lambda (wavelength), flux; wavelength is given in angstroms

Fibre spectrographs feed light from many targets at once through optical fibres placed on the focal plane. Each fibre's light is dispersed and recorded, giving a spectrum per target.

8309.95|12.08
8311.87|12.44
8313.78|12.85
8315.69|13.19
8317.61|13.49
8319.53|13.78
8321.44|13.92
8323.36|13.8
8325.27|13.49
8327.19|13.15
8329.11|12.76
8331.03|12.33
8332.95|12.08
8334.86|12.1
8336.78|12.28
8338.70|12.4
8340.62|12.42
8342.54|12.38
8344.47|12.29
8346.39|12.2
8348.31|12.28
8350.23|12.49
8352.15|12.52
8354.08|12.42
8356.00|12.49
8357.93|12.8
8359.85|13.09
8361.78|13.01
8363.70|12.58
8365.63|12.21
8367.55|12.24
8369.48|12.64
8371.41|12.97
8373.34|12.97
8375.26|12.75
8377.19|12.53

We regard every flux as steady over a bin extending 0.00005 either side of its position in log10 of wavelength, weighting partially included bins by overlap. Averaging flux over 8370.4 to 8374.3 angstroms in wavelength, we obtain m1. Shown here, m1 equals 13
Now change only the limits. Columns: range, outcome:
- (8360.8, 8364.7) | 12.8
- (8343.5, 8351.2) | 12.3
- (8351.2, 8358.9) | 12.6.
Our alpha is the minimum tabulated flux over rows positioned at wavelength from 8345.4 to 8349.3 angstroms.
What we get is 12.2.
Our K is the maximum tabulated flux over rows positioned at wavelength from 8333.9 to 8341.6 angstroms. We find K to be 12.42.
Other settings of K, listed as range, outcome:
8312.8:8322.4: 13.92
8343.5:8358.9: 12.8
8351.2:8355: 12.52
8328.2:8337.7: 12.76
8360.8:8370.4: 13.01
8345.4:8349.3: 12.28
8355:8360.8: 13.09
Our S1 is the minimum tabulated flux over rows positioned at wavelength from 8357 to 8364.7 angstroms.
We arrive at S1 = 12.58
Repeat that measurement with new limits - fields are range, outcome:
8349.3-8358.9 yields 12.42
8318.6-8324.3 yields 13.78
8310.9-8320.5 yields 12.44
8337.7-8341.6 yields 12.4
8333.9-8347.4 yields 12.1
